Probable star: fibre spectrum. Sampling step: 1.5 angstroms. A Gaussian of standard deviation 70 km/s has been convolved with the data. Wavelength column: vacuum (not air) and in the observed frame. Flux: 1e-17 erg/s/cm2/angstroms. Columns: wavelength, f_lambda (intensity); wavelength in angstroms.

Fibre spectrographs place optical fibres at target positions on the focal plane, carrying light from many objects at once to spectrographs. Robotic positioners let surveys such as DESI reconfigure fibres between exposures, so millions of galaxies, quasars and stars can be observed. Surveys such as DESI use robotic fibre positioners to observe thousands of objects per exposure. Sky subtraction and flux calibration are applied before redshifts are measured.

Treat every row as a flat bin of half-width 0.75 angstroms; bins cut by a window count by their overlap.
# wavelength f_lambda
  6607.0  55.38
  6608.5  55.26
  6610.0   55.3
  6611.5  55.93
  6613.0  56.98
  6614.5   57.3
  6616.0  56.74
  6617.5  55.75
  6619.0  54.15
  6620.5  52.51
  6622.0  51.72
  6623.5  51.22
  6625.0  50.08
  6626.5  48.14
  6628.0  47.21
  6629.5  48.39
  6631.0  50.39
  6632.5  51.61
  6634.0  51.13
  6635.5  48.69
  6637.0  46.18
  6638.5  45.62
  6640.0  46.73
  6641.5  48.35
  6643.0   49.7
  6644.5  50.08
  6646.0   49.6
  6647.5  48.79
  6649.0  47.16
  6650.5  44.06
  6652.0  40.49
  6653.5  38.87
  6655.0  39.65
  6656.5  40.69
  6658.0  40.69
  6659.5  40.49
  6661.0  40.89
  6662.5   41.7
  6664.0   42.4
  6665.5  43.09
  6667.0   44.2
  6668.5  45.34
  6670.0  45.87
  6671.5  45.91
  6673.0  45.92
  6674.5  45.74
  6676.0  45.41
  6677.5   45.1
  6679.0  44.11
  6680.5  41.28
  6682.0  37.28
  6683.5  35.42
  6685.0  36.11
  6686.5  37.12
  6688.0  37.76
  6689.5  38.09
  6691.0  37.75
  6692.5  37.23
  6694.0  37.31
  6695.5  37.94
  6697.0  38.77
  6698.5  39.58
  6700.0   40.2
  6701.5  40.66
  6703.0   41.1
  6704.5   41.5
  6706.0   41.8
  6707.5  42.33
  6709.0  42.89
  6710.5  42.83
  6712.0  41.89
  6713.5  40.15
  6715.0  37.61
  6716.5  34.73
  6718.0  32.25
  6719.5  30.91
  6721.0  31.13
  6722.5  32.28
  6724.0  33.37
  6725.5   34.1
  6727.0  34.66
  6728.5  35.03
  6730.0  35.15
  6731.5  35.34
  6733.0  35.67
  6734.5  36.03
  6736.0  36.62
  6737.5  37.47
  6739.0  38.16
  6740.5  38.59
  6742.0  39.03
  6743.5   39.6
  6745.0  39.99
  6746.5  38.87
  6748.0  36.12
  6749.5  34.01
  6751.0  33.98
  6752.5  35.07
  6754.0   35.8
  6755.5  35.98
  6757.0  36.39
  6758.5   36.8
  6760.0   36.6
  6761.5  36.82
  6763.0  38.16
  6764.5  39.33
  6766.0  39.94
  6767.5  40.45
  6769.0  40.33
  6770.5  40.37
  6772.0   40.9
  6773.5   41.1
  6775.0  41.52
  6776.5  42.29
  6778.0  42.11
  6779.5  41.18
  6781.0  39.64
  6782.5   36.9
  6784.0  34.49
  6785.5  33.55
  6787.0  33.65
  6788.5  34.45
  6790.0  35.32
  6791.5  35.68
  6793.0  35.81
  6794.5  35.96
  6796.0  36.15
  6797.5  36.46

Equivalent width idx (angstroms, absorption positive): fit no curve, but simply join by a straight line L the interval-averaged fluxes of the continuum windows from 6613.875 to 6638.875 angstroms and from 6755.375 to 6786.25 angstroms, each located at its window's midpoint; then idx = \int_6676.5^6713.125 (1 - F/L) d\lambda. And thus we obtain 4.34 angstroms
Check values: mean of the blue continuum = 51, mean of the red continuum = 38.9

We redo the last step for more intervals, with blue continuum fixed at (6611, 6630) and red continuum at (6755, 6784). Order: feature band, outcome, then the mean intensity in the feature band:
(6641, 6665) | 2.9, 43.9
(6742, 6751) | 0.8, 37.5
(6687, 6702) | 2.5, 38.5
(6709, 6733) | 4.4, 35.7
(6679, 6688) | 1.7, 38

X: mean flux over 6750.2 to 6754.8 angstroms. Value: 35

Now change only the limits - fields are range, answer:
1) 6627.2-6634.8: 49.7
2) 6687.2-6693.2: 37.7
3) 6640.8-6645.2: 49.4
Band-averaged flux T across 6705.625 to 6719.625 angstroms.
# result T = 39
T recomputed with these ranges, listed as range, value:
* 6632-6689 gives 43.9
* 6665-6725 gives 39.7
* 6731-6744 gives 37.4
